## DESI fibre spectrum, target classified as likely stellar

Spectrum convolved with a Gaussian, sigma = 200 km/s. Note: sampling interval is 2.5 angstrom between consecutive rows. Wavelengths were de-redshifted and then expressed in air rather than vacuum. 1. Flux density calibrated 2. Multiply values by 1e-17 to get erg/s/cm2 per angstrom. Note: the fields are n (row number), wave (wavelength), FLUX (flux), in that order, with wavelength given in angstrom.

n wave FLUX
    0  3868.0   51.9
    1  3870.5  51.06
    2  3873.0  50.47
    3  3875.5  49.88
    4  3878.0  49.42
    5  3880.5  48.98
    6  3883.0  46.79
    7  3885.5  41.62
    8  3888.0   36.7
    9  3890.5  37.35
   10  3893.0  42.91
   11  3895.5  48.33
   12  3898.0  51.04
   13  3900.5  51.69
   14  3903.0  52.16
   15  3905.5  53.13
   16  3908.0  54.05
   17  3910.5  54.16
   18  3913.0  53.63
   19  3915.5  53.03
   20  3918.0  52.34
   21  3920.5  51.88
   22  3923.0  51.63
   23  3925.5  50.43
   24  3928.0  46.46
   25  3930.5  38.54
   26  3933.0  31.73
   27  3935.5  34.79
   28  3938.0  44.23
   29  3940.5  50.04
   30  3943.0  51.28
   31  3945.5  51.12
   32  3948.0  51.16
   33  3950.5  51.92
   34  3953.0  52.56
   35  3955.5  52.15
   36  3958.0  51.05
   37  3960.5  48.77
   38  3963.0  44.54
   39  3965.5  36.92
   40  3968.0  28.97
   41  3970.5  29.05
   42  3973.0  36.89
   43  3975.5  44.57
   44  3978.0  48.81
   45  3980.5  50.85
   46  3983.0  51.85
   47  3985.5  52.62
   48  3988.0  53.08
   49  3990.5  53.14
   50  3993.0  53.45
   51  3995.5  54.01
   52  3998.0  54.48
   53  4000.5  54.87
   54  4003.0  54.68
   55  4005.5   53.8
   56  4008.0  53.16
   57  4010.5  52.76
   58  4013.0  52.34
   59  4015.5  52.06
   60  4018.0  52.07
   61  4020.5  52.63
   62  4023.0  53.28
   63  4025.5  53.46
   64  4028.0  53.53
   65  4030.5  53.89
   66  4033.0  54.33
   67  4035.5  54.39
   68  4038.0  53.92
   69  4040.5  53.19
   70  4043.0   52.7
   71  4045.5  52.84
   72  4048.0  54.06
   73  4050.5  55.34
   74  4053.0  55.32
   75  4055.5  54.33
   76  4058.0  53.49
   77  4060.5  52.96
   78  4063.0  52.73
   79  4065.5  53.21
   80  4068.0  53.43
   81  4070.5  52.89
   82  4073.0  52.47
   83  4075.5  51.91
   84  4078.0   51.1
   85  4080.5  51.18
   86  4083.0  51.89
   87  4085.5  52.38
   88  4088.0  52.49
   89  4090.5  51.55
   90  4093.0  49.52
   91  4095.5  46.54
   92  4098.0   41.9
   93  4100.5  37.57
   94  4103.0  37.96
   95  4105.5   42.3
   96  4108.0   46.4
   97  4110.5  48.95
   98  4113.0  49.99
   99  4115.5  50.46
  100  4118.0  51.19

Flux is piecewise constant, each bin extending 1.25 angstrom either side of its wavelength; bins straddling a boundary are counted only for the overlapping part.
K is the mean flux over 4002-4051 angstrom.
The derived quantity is 53.4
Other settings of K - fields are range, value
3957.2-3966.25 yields 45.5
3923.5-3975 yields 44.2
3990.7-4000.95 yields 54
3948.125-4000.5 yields 47.7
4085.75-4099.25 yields 48.7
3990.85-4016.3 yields 53.6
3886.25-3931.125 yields 48.9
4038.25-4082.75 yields 53.1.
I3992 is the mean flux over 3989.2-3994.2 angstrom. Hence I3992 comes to 53.3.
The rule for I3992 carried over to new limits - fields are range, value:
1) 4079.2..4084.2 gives 51.5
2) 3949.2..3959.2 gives 51.9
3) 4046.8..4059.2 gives 54.5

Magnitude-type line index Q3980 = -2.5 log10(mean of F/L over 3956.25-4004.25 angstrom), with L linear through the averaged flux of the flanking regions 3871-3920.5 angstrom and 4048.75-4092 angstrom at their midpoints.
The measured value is 0.07 mag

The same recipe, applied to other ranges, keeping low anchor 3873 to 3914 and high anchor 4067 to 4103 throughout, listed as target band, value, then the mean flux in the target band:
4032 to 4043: -0.10 mag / 53.8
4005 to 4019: -0.08 mag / 52.7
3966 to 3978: 0.31 mag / 36.5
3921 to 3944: 0.09 mag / 44.5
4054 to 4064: -0.09 mag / 53.4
